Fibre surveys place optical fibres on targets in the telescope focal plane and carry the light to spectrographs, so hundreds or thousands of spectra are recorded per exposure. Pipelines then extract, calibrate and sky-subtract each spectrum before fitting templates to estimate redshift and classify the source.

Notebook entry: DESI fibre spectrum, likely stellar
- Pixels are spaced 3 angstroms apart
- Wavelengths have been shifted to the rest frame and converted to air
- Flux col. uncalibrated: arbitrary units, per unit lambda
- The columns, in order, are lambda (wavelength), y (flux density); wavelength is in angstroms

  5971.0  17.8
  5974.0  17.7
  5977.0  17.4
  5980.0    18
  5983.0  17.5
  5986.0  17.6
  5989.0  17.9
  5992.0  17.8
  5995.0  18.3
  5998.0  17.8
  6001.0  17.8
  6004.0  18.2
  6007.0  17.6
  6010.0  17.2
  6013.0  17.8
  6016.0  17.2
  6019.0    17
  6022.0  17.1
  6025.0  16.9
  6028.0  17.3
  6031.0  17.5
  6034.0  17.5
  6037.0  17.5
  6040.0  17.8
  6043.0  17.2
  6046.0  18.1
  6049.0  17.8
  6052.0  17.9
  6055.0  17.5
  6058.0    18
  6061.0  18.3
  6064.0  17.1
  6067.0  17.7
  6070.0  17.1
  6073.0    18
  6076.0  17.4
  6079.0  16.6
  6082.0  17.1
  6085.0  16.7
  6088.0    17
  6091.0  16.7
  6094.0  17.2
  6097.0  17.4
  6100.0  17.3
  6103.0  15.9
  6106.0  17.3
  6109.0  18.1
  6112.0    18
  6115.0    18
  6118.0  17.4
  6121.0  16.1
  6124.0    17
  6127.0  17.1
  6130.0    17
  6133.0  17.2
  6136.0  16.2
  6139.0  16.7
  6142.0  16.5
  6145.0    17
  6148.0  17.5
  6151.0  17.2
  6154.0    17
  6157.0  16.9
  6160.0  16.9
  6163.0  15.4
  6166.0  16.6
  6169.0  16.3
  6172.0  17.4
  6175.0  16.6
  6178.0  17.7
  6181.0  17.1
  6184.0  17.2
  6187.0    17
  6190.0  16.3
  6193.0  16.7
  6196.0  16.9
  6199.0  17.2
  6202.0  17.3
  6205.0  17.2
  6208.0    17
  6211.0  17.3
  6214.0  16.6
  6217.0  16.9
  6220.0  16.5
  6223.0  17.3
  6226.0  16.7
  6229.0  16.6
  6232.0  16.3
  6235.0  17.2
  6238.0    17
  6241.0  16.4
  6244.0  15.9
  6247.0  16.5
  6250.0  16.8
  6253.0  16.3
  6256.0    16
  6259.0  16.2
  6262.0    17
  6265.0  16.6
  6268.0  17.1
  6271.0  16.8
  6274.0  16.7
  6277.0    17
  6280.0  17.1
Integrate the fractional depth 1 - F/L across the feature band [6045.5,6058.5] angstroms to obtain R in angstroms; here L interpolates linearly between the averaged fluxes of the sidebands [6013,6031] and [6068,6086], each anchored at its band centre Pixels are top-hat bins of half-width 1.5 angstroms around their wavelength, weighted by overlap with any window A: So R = -0.5 angstroms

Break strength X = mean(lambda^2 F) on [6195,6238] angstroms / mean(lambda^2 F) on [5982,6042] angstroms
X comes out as 1.03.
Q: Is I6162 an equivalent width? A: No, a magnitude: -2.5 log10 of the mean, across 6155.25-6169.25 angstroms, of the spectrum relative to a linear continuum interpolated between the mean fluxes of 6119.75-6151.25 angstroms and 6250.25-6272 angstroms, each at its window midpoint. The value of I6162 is 0.02 mag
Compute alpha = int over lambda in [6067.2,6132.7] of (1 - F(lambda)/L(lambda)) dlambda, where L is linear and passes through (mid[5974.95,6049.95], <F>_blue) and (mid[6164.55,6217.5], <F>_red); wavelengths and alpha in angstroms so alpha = 0.4 angstroms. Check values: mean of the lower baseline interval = 17.6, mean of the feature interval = 17.2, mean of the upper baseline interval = 17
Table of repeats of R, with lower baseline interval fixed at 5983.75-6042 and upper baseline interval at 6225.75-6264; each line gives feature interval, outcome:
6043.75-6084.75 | -0.5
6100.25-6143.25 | 0.1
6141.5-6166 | 0.2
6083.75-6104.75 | 0.4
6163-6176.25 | 0.2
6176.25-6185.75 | -0.3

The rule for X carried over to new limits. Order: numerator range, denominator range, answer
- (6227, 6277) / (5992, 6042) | 1.02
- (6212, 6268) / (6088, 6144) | 1.01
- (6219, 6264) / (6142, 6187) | 1.01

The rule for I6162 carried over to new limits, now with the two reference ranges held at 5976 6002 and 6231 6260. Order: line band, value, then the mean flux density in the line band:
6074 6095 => 0.02 mag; 17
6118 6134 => 0.01 mag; 16.9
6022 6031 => 0.03 mag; 17.2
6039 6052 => -0.01 mag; 17.7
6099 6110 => 0.01 mag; 17.1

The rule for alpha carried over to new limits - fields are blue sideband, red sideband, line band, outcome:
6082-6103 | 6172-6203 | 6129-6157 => 0.12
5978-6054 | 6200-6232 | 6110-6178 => 0.91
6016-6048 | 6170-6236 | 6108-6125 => -0.25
